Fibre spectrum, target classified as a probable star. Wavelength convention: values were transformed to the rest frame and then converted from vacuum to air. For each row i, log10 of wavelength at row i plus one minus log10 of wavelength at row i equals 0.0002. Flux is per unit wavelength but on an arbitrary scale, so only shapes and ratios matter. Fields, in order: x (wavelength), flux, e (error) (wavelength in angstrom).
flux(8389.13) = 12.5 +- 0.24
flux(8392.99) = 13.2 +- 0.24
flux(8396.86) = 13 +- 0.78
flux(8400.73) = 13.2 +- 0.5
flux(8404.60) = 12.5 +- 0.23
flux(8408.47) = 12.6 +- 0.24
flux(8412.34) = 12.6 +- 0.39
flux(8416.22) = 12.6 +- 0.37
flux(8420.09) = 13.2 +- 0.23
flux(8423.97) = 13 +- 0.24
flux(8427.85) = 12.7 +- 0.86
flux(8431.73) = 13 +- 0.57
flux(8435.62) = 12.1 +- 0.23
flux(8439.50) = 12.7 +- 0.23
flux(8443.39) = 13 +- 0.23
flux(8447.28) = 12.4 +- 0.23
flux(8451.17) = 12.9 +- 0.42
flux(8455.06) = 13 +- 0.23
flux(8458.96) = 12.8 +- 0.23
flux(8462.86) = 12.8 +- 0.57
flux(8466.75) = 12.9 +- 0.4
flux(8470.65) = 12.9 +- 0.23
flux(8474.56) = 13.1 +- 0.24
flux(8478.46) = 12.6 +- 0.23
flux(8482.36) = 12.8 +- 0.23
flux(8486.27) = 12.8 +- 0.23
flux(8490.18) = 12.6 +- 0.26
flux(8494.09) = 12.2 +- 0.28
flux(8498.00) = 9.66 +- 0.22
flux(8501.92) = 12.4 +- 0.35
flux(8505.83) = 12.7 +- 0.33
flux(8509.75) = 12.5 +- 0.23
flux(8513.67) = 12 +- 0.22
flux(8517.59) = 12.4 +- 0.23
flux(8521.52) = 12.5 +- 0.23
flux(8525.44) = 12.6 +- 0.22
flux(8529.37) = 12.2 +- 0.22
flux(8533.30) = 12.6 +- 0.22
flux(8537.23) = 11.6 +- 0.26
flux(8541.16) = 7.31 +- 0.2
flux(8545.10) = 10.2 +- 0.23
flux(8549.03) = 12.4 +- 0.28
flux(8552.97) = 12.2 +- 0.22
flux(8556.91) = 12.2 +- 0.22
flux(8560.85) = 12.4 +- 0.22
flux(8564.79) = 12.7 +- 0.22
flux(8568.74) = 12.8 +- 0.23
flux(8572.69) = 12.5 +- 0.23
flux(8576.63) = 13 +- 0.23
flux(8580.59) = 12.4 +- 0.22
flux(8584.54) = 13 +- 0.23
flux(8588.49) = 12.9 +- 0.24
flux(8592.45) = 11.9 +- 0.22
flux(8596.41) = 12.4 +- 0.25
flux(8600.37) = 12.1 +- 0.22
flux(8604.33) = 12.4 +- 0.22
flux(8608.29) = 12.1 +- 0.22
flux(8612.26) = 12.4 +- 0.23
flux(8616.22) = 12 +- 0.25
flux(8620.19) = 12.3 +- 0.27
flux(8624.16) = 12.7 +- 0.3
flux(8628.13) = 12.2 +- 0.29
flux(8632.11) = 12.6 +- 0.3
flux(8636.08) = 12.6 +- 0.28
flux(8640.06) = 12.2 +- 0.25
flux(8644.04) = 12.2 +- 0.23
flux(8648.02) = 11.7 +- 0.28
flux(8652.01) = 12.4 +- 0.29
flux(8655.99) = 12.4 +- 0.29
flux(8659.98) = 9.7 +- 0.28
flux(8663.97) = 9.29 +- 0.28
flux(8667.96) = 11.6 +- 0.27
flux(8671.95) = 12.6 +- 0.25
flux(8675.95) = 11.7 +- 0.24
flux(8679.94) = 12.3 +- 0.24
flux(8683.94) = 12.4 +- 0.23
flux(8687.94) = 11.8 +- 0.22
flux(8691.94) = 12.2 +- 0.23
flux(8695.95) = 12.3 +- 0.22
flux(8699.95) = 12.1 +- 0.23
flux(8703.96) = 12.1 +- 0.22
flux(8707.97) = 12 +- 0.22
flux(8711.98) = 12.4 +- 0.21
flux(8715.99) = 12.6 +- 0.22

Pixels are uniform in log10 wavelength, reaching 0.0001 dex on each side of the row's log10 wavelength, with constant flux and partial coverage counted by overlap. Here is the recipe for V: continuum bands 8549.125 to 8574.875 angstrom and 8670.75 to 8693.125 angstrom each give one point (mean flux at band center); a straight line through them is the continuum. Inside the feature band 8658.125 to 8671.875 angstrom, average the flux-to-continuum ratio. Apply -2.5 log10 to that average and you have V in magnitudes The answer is 0.16 mag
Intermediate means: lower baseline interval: 12.5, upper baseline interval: 12.2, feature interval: 10.5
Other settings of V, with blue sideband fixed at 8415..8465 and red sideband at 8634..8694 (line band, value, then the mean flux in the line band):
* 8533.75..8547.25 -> 0.22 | 10.1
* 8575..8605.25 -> -0.03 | 12.5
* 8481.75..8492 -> -0.01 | 12.7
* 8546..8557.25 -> 0.02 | 12.1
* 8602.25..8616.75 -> -0.02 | 12.3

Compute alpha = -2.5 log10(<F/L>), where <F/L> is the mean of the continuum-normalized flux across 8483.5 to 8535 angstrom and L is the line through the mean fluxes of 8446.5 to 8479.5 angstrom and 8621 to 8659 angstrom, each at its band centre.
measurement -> 0.04 mag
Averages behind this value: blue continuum 12.8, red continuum 12.3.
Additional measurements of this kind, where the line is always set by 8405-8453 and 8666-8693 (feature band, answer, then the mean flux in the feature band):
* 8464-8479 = -0.02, 12.9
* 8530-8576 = 0.06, 11.8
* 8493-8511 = 0.06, 11.9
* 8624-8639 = -0.02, 12.5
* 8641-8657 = 0.00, 12.2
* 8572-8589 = -0.04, 12.8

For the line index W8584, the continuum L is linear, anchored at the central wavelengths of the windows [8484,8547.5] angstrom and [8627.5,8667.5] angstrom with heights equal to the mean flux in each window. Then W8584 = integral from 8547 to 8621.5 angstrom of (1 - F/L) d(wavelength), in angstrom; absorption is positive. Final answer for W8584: -4.4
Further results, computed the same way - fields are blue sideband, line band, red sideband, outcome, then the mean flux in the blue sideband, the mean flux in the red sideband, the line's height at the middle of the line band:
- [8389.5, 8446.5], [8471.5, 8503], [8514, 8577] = 0.1 angstrom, 12.8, 12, 12.3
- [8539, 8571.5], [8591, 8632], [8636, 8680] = -2.3 angstrom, 11.6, 11.7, 11.6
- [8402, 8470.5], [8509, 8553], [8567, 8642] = 3.2 angstrom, 12.8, 12.4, 12.6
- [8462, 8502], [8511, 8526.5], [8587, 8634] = 0.0 angstrom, 12.4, 12.3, 12.4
